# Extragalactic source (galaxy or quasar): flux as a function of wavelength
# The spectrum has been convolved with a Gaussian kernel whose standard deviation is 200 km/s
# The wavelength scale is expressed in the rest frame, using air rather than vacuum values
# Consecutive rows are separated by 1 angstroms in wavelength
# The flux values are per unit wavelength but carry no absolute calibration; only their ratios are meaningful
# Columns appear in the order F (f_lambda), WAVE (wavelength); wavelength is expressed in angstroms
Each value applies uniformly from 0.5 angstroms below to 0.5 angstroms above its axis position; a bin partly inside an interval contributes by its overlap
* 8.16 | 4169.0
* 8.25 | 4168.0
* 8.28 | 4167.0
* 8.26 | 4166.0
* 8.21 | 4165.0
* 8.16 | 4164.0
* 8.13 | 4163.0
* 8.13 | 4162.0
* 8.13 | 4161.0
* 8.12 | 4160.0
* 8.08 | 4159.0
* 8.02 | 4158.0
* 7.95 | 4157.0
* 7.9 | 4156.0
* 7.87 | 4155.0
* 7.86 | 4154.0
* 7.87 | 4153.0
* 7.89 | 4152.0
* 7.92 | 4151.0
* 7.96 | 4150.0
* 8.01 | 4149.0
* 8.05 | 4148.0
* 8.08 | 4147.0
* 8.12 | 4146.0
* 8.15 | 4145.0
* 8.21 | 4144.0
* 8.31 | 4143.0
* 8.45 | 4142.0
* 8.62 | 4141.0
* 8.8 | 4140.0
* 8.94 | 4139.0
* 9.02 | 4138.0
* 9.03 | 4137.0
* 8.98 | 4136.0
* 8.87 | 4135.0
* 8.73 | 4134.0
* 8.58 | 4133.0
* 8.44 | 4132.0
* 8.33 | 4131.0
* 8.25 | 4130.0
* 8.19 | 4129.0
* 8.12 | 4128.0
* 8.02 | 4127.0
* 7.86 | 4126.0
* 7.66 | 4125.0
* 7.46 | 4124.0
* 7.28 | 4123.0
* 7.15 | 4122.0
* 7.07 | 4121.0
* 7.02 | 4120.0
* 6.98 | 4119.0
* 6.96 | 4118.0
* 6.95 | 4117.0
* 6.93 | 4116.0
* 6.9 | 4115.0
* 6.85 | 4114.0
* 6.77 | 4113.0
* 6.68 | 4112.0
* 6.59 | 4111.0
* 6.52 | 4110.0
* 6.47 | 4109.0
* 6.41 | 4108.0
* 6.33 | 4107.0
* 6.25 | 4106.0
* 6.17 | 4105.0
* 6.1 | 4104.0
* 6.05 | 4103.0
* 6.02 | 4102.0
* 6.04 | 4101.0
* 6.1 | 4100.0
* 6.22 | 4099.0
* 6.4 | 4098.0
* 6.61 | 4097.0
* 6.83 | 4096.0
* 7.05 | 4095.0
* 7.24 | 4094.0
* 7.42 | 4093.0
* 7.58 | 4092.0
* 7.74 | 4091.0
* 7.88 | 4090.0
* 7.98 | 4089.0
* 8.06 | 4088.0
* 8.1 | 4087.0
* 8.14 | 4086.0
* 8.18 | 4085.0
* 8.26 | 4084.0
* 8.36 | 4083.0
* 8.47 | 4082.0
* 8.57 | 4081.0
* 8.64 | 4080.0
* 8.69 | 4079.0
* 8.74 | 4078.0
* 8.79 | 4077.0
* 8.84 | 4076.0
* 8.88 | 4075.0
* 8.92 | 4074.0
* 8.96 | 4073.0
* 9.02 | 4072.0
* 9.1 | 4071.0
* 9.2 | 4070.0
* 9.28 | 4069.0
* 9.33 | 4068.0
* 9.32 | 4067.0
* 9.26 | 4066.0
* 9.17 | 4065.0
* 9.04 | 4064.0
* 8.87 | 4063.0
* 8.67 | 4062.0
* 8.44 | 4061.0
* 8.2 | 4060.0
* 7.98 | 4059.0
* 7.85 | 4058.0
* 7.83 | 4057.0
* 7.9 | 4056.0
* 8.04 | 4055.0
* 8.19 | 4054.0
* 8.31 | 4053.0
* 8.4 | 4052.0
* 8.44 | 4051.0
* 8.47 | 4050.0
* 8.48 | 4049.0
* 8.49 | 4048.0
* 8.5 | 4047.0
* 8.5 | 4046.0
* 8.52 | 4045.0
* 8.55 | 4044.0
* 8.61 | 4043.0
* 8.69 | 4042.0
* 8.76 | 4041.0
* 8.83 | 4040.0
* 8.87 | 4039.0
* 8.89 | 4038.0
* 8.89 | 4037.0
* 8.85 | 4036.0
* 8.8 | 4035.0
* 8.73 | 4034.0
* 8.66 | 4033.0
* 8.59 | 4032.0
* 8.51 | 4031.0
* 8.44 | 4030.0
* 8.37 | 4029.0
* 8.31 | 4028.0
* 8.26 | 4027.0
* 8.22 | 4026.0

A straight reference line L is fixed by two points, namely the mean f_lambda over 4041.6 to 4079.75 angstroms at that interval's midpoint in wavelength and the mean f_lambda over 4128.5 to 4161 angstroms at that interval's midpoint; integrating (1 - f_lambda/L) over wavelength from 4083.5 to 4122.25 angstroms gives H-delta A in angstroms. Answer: 7.0 angstroms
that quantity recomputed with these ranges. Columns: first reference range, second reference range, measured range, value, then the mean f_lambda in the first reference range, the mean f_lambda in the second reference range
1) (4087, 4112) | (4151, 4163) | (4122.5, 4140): -2.1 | 6.78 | 7.99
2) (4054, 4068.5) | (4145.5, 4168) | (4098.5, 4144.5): 4.5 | 8.55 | 8.05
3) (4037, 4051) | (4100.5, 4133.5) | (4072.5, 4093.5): -1.5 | 8.63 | 7.07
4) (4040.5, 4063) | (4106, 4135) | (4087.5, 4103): 1.5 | 8.37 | 7.35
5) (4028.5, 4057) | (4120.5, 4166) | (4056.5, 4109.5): 3.2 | 8.53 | 8.16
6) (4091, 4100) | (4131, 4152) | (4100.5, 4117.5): 2.1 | 6.92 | 8.45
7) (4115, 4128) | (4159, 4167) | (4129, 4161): -2.1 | 7.3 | 8.16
